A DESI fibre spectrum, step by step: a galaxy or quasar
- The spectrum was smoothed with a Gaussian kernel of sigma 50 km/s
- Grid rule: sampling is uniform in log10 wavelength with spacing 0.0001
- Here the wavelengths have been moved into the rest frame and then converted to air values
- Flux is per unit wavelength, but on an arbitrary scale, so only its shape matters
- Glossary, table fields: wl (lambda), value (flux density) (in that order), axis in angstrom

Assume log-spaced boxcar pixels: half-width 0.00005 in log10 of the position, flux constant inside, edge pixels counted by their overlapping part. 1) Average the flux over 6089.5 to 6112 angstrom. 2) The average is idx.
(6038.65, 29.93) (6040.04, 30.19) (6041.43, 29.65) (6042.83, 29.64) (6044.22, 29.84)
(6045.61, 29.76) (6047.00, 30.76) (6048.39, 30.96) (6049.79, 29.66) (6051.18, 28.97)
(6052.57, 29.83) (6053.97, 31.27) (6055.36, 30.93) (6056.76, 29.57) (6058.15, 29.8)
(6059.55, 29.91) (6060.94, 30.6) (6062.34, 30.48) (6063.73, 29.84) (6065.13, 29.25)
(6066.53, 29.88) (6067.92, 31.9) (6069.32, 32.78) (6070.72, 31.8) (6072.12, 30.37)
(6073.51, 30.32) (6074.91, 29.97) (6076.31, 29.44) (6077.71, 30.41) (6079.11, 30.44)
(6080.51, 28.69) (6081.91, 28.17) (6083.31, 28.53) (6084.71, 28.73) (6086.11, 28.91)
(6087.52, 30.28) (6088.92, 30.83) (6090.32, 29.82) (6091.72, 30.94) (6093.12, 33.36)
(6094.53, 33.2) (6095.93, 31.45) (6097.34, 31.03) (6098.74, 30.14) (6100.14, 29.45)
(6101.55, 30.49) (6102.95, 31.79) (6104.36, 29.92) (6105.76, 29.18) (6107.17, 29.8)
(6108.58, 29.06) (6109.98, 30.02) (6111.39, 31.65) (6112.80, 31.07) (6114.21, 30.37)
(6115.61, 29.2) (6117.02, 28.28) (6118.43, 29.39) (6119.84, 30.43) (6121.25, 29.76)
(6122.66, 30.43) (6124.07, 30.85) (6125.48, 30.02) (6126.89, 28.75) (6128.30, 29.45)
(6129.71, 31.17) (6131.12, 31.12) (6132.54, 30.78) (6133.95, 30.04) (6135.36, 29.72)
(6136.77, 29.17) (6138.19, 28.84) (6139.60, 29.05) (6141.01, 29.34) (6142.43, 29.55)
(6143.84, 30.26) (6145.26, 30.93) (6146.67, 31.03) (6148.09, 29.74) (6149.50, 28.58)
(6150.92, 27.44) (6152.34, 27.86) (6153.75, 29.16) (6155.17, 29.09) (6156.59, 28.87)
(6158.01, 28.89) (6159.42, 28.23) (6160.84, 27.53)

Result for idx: 30.7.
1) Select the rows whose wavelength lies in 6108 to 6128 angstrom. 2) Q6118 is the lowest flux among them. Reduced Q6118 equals 28.28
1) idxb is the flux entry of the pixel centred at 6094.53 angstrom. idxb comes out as 33.2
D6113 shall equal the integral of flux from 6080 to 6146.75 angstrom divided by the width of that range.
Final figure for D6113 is 30.1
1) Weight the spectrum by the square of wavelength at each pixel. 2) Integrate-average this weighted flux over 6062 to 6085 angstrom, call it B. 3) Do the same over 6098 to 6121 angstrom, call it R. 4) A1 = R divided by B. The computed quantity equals 1.0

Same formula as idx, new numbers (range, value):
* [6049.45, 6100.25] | 30.3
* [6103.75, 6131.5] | 30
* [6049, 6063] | 30.1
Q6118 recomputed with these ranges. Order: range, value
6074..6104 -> 28.17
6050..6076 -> 28.97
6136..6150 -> 28.58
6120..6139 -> 28.75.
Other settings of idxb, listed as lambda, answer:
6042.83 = 29.64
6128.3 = 29.45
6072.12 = 30.37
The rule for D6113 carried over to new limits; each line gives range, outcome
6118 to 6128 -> 29.9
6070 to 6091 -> 29.8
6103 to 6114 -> 30.2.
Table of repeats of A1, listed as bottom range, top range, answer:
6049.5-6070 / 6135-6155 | 0.99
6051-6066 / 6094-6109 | 1.03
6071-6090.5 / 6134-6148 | 1.02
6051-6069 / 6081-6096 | 1.01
